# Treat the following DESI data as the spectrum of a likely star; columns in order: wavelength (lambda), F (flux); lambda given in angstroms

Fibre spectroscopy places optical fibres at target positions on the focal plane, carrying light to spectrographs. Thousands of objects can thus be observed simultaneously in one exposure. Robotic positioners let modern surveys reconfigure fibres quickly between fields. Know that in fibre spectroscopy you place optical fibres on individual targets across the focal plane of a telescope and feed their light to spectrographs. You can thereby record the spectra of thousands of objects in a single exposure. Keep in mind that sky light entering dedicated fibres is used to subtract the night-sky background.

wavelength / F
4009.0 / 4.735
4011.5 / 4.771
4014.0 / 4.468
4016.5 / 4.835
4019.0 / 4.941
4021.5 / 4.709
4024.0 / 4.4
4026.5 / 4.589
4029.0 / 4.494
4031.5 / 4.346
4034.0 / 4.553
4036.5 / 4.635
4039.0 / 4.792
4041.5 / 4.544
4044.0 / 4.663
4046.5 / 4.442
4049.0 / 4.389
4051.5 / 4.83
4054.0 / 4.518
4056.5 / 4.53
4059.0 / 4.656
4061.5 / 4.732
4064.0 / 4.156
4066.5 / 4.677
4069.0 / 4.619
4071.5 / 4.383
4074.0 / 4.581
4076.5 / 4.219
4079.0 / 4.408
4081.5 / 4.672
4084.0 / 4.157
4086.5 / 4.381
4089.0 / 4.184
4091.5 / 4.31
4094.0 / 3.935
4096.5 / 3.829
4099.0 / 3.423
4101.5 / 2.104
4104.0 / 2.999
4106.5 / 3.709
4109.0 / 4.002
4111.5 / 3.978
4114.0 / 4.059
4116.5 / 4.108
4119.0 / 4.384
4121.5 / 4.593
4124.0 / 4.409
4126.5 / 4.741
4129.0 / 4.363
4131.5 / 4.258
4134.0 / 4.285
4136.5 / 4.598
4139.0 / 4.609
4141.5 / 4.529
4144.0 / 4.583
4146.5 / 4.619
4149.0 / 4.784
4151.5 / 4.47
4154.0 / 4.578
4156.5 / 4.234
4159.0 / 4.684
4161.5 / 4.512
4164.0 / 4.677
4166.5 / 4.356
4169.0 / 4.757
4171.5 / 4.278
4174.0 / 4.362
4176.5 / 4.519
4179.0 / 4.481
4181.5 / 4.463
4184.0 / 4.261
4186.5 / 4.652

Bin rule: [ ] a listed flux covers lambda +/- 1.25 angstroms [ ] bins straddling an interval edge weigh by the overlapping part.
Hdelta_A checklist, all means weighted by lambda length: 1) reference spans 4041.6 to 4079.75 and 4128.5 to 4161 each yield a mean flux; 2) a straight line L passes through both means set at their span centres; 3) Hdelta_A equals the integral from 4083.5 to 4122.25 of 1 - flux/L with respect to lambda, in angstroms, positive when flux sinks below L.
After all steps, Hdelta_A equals 5.5 angstroms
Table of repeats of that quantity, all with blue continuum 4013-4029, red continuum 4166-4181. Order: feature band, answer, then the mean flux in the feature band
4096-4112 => 4.1 angstroms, 3.39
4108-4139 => 1.3 angstroms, 4.33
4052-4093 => 1.2 angstroms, 4.45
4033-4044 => 0.0 angstroms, 4.64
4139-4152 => -0.3 angstroms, 4.61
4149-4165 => -0.2 angstroms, 4.54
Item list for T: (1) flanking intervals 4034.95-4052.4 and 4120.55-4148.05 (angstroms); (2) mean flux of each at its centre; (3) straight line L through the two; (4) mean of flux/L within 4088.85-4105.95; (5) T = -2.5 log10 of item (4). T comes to 0.28 mag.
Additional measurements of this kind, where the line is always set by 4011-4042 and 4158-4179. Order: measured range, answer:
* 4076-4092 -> 0.06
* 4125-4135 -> 0.03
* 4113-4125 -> 0.06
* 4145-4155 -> -0.02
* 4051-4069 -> 0.00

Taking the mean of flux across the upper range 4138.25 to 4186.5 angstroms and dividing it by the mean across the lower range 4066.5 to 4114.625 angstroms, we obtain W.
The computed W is 1.12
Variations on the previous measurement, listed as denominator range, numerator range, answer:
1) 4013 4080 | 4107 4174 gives 0.97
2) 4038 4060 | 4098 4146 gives 0.89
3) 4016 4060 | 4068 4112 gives 0.87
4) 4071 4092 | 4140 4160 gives 1.04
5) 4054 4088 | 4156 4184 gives 1.00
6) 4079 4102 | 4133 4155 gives 1.15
